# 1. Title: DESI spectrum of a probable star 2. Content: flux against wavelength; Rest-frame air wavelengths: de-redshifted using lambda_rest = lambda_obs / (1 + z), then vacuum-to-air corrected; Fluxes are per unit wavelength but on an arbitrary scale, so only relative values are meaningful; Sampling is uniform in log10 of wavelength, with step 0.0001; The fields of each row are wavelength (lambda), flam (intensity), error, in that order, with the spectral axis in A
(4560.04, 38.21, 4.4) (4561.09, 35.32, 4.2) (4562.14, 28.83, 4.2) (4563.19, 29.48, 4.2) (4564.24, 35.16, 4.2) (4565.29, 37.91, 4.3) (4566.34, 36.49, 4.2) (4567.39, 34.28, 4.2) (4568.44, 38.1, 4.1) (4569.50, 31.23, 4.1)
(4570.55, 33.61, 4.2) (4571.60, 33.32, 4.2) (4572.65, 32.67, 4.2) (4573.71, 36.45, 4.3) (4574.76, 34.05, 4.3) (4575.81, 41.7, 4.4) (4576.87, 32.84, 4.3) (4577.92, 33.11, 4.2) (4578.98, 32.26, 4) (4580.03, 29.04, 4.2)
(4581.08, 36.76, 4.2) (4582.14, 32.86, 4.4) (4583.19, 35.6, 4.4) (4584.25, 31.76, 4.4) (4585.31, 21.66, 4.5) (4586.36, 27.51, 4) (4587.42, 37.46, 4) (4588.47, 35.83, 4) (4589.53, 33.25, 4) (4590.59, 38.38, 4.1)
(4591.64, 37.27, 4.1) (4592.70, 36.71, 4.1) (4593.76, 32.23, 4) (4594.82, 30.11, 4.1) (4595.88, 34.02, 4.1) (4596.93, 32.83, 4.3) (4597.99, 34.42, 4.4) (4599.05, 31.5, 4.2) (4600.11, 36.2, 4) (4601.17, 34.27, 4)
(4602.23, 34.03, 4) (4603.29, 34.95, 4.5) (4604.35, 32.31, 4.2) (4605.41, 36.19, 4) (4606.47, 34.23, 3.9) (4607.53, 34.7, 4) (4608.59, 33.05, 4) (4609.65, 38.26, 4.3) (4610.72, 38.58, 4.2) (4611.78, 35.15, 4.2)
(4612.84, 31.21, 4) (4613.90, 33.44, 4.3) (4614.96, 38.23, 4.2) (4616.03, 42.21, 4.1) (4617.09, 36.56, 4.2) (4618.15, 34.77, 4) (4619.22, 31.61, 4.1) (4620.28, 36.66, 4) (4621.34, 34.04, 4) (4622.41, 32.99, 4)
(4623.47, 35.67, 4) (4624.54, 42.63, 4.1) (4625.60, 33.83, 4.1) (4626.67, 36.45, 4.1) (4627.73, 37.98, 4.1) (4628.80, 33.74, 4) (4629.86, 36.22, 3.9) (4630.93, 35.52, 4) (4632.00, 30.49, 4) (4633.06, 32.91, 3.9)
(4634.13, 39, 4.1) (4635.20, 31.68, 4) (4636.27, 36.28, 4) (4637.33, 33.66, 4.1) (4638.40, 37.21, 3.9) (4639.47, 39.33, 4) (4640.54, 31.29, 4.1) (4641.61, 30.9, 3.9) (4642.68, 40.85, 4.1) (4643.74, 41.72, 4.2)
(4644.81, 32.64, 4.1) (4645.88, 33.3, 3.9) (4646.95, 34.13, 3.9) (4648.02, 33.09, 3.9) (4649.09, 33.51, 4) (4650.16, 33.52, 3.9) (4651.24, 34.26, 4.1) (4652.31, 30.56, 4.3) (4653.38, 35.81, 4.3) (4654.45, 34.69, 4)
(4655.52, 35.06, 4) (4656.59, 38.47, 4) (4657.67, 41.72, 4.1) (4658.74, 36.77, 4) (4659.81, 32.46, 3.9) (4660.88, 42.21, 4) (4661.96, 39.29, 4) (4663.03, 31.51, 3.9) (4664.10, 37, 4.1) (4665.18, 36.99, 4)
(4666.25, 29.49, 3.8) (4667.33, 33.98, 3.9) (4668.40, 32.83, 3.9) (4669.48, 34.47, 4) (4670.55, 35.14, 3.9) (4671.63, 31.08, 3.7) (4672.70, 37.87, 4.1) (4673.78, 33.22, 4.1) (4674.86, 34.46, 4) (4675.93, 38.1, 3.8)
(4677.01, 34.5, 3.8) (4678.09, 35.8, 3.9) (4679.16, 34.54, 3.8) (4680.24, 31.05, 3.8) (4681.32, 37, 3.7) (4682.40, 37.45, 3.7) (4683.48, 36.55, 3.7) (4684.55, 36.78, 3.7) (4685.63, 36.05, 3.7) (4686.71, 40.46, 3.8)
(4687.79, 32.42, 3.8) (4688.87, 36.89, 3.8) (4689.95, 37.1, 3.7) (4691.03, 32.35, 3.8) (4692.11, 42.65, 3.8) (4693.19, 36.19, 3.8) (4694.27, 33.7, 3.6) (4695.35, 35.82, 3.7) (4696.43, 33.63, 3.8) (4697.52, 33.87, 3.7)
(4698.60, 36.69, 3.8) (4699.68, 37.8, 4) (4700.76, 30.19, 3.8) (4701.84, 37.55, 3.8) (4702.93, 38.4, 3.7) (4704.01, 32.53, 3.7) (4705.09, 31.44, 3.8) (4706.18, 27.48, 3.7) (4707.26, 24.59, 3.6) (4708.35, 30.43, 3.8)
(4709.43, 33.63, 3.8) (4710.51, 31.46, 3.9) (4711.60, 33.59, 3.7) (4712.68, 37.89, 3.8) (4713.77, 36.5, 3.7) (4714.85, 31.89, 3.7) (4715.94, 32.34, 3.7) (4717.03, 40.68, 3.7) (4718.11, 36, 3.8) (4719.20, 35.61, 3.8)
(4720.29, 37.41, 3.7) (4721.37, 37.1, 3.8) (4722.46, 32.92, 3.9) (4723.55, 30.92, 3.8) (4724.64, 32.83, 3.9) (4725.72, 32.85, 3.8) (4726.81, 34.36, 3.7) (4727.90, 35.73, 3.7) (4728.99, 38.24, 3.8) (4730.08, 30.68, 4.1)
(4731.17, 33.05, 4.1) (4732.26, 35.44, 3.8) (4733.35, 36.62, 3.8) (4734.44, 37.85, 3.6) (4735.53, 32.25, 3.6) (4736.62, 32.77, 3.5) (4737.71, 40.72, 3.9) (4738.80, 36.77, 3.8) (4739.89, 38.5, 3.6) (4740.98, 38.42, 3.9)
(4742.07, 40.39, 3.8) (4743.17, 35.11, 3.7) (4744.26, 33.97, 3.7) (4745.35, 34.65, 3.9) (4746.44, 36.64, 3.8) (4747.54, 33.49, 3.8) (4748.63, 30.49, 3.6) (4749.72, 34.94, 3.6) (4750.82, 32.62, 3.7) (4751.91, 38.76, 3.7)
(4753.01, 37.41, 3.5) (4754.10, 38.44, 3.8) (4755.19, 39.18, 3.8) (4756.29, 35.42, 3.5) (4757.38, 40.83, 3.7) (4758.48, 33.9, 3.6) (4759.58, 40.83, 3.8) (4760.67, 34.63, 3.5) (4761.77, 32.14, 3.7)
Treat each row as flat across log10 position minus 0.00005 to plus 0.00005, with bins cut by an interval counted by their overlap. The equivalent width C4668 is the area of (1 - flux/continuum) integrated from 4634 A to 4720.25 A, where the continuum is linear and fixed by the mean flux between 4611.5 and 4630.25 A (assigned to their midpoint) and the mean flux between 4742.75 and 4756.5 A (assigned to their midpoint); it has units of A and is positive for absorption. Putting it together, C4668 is 1.5 A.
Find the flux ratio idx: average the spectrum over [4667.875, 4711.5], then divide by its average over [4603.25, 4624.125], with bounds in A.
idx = 0.98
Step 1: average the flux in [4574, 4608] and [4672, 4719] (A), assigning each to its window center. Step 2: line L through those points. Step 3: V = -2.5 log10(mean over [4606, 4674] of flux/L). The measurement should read -0.03 mag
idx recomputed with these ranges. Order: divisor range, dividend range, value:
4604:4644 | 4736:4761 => 1.03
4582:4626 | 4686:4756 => 1.02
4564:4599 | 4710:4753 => 1.04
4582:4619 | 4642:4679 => 1.03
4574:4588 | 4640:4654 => 1.04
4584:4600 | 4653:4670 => 1.08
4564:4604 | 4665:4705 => 1.04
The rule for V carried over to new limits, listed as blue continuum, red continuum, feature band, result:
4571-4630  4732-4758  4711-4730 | 0.03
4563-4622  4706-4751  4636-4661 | -0.03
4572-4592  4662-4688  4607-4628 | -0.05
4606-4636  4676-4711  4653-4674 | -0.02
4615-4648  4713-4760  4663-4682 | 0.03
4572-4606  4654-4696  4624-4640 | -0.03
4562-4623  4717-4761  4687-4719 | 0.03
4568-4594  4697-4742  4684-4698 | -0.05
